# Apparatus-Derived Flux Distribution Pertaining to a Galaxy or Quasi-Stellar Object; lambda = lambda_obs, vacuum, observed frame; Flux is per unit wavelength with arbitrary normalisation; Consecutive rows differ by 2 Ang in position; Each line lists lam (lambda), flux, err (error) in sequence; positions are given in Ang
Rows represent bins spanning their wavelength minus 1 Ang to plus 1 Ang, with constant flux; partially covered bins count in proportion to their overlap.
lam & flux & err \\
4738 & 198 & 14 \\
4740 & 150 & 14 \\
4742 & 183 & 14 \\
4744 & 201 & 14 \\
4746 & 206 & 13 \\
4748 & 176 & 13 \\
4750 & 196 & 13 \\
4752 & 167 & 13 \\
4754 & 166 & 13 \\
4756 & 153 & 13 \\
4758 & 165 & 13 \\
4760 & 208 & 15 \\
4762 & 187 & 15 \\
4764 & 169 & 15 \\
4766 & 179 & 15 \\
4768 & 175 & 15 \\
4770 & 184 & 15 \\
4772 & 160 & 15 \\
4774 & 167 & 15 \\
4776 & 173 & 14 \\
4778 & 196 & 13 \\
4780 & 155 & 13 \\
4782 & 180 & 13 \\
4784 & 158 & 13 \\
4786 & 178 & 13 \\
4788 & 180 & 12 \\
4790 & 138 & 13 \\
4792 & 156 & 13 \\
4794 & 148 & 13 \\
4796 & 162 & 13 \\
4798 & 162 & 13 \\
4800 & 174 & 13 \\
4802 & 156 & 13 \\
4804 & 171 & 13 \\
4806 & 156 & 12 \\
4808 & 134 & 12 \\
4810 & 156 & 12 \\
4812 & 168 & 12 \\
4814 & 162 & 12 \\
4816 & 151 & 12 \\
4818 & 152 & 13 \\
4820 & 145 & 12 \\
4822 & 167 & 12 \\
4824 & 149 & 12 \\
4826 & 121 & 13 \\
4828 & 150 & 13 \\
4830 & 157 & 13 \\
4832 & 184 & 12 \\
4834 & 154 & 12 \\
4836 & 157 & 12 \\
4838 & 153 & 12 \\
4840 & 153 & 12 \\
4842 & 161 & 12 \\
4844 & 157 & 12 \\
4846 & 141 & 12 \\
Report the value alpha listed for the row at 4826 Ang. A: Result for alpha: 121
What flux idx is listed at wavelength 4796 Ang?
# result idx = 162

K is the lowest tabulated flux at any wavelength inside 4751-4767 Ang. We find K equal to 153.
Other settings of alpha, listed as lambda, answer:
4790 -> 138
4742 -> 183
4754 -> 166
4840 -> 153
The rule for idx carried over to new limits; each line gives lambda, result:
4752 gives 167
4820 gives 145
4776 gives 173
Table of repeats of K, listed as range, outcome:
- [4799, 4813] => 134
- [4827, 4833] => 150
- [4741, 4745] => 183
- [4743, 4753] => 167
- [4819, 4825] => 145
